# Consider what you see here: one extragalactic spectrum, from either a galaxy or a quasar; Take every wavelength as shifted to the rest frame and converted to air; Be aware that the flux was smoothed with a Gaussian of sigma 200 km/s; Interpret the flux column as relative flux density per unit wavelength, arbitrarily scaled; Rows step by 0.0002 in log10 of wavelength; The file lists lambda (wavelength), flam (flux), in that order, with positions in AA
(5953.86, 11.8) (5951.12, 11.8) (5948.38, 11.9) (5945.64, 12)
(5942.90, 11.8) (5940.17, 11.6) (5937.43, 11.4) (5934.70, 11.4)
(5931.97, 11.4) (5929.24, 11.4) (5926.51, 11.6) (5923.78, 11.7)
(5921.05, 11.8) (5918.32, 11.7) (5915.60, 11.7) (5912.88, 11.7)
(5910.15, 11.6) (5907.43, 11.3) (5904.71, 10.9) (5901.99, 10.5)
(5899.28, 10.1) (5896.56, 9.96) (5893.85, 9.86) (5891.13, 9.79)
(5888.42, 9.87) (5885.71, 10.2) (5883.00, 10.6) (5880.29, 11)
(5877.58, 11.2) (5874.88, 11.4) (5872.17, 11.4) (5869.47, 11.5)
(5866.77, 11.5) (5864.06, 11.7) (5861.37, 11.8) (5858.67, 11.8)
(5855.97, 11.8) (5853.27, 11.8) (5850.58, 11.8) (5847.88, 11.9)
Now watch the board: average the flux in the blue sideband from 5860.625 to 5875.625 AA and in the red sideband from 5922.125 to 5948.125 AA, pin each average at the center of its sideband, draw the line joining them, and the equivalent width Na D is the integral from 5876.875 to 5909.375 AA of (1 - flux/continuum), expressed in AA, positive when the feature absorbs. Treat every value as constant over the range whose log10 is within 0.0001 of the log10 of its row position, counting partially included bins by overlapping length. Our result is 3.2 AA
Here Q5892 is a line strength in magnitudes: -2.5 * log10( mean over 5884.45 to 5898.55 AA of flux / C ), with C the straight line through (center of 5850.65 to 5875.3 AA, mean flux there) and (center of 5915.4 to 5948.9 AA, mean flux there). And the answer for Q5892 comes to 0.17 mag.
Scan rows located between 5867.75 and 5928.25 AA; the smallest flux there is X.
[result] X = 9.79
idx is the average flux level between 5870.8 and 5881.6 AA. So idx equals 11.3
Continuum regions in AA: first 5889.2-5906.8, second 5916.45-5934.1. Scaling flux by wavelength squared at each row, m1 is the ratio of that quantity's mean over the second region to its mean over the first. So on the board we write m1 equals 1.14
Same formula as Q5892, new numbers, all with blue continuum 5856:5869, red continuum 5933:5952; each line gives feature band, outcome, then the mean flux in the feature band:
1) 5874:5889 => 0.09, 10.7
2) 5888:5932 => 0.07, 11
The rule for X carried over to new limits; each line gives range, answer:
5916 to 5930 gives 11.4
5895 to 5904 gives 9.96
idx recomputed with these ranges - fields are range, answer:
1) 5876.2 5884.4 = 10.9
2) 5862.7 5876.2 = 11.5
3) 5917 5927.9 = 11.7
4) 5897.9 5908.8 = 10.7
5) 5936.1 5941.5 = 11.5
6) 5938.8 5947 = 11.8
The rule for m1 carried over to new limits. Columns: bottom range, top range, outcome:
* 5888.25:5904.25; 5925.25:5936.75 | 1.15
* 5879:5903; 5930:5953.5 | 1.16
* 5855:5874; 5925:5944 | 1.01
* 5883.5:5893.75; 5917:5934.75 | 1.17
